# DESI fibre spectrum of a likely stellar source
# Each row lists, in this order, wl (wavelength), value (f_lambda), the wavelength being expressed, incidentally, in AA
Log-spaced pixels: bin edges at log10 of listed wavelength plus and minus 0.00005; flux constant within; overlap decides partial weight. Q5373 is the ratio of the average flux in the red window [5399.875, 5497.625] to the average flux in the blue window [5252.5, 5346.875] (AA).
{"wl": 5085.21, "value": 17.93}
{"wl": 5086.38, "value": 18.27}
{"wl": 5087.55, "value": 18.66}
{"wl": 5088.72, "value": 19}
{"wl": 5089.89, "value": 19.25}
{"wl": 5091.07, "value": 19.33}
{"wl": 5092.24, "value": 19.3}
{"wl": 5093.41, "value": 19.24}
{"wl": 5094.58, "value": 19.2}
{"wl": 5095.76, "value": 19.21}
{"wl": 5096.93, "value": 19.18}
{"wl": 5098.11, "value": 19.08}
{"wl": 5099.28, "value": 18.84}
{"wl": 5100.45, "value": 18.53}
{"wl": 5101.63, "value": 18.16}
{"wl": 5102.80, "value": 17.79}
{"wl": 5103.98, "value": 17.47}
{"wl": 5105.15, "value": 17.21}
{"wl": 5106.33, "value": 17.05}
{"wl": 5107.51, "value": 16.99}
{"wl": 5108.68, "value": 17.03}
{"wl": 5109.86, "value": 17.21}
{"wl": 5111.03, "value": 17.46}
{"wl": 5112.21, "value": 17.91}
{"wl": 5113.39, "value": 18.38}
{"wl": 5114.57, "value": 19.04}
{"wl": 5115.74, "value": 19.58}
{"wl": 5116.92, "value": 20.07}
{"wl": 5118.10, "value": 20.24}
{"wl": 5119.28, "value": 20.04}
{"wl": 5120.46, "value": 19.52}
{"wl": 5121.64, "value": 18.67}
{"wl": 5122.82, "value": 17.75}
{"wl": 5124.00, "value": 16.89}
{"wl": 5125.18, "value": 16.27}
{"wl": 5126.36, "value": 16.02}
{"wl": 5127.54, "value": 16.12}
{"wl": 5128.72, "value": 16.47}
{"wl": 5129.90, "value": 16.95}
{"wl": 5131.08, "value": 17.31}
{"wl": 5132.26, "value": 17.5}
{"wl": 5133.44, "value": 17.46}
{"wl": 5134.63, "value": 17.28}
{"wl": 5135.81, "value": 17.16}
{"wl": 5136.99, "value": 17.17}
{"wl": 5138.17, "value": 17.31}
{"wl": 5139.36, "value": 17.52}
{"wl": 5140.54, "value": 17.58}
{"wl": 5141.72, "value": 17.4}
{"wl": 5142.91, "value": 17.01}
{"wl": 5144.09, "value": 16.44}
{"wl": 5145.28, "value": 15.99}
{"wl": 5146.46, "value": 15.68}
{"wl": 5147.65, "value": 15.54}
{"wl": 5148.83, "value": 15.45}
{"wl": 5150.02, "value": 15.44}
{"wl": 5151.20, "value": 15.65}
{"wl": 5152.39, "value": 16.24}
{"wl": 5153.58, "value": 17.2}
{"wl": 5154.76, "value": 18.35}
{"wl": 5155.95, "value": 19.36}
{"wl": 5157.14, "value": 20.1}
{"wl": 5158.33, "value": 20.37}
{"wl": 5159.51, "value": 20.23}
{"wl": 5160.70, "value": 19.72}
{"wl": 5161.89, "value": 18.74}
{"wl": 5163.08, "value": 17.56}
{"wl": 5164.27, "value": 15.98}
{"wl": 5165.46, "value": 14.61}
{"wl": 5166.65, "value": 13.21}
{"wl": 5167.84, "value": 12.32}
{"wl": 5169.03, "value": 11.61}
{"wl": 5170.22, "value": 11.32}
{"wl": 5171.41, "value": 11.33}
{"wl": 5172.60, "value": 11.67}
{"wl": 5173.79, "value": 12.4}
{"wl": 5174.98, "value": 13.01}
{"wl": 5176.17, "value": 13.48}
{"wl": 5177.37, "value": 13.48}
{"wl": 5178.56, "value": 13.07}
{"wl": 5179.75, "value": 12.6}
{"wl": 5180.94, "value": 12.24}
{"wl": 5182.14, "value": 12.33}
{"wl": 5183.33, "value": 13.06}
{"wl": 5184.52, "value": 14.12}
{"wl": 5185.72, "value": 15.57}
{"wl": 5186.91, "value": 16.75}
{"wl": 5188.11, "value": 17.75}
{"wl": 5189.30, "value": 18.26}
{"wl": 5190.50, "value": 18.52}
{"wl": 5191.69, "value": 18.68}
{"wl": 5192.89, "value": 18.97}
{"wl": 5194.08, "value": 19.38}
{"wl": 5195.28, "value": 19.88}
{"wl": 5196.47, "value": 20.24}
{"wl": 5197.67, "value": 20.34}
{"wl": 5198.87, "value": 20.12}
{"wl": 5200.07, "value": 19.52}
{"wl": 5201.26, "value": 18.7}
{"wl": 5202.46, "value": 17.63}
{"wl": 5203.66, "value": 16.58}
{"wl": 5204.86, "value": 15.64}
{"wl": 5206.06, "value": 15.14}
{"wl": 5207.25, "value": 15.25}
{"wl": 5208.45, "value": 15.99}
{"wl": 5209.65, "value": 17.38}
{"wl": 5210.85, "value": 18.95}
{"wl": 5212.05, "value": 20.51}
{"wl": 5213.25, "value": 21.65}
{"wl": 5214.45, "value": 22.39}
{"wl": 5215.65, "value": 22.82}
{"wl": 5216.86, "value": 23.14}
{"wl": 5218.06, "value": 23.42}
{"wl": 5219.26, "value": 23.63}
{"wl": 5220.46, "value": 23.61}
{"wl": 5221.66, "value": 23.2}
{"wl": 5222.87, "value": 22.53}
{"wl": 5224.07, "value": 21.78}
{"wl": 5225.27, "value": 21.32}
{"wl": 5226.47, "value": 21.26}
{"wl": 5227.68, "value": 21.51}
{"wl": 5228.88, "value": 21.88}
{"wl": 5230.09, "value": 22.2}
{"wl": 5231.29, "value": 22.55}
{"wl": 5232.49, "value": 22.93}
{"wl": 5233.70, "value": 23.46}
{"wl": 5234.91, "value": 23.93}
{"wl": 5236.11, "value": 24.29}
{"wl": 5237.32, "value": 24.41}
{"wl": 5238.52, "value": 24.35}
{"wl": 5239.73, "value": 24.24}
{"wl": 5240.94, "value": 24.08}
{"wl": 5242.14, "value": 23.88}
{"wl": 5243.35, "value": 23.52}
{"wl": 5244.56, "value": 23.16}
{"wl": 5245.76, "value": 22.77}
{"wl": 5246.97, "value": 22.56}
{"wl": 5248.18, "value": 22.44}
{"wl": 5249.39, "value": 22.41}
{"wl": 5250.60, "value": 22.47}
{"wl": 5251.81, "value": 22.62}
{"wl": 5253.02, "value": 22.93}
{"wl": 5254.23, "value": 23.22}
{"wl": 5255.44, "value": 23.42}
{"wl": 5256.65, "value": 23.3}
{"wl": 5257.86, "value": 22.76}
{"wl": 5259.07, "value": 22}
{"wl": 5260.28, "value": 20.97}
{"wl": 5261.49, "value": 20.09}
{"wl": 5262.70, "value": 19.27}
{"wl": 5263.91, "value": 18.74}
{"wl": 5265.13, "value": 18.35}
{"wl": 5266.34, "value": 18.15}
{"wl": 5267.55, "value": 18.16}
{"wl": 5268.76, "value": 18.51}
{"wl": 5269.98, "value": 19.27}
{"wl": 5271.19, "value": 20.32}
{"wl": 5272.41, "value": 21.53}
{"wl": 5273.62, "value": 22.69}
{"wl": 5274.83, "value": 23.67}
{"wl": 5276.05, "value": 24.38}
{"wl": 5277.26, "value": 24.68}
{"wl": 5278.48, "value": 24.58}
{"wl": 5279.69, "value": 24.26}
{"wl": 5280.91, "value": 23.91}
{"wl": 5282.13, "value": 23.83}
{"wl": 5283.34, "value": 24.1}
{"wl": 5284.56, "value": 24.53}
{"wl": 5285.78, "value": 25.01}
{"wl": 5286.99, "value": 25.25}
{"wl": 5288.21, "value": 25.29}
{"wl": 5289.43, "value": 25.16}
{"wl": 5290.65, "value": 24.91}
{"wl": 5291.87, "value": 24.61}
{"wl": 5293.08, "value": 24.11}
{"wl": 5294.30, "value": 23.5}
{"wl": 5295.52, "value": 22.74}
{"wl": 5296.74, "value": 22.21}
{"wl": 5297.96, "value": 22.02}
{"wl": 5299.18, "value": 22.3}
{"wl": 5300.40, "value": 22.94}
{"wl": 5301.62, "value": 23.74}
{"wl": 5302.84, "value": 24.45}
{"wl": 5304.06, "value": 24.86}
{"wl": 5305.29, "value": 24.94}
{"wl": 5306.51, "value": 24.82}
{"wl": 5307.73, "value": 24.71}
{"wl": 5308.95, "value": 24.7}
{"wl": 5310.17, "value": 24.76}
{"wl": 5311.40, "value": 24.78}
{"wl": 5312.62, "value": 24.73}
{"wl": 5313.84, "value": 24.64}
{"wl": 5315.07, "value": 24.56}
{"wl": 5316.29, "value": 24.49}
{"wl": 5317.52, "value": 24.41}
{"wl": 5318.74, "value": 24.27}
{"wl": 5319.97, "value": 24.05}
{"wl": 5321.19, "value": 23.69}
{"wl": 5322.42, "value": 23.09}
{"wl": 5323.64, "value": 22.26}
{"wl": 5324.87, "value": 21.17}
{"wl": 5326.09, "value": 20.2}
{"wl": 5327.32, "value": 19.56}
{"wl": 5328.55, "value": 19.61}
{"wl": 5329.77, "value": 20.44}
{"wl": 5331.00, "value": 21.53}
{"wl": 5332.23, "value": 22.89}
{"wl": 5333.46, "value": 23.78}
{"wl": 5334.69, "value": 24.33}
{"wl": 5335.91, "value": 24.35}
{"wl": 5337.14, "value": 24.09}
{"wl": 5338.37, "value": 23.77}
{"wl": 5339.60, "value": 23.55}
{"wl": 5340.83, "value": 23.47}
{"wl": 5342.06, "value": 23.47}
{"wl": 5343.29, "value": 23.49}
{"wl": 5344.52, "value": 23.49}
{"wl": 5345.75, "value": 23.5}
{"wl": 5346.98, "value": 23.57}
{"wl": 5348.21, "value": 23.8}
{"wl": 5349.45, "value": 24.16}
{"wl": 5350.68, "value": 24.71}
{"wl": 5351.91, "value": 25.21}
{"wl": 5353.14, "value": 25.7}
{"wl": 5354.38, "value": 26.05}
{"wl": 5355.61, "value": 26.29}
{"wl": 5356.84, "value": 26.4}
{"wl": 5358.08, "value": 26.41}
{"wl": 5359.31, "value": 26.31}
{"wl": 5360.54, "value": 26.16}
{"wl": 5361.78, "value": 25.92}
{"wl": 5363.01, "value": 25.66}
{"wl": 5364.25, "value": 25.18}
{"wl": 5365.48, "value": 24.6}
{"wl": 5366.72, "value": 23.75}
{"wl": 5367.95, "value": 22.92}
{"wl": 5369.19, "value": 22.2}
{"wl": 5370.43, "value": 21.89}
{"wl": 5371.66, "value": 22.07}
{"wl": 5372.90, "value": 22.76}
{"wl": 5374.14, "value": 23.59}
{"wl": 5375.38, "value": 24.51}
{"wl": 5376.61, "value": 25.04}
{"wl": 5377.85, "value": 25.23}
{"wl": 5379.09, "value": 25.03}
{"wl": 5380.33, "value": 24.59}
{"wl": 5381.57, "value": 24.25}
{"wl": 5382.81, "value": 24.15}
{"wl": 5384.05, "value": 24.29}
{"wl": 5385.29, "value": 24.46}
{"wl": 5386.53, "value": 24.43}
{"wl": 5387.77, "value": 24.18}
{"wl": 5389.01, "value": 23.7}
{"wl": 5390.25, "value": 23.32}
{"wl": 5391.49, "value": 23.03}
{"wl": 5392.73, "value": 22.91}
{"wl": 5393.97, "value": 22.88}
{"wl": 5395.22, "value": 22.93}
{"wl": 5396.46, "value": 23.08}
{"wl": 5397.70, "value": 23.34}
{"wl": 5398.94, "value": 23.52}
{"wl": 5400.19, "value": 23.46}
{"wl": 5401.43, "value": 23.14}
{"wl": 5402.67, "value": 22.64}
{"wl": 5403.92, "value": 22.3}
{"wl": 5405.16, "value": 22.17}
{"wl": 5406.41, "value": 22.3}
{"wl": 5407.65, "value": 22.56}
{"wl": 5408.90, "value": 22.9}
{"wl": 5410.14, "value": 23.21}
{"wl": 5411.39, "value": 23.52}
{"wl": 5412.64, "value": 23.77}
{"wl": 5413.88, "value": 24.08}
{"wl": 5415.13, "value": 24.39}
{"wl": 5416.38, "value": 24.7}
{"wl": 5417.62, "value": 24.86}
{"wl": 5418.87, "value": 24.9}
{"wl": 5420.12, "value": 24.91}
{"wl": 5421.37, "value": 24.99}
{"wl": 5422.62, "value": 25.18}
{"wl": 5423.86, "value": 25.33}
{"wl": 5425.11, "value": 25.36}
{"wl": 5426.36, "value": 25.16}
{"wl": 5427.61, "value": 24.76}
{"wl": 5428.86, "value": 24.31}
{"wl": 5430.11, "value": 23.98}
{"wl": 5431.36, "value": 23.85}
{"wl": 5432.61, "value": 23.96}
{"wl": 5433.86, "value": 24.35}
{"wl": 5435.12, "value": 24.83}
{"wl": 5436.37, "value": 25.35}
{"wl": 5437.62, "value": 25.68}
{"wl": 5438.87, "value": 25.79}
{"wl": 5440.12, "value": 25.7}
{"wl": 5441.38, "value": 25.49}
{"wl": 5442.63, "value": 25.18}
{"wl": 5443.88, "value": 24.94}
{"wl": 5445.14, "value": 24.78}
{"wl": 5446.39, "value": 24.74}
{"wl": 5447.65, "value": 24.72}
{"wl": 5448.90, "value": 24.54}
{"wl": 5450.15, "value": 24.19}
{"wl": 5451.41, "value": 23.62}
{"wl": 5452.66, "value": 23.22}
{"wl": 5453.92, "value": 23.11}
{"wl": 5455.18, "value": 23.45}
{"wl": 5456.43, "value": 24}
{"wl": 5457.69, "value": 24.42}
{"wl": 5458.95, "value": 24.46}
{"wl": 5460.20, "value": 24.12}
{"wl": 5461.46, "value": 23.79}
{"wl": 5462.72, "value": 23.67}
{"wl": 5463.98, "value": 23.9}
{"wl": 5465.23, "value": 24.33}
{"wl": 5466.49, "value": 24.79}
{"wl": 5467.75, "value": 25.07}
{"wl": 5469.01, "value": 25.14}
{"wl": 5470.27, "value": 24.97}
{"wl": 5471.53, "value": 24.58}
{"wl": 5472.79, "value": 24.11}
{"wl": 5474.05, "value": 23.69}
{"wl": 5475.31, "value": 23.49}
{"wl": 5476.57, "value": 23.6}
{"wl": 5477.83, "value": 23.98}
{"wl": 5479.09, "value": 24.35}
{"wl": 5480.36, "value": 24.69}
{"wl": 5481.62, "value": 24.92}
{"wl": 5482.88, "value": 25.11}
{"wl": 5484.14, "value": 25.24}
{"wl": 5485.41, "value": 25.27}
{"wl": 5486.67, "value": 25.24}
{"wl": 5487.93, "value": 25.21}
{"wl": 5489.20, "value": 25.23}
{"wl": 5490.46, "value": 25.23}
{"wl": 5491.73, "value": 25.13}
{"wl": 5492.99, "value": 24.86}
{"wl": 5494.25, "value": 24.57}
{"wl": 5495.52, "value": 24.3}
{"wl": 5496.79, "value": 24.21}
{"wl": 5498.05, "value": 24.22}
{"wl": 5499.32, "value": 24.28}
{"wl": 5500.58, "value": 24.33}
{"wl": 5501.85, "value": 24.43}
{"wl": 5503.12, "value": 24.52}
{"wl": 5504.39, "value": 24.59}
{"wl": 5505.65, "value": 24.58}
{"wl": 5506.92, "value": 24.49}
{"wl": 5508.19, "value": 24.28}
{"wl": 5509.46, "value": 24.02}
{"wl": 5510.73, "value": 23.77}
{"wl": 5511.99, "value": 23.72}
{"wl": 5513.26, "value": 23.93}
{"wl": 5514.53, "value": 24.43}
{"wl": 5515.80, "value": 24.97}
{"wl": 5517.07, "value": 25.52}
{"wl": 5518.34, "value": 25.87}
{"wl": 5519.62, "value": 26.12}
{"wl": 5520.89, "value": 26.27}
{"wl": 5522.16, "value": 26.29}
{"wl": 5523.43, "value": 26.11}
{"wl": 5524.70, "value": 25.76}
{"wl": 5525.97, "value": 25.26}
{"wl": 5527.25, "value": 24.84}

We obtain 1.06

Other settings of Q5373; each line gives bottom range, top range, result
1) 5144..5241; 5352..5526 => 1.34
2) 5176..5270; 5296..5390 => 1.19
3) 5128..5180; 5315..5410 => 1.48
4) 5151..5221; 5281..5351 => 1.38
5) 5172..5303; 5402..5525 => 1.18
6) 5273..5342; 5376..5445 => 1.02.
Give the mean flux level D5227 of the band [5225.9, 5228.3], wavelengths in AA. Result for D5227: 21.4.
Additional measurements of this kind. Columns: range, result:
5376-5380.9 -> 25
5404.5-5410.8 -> 22.6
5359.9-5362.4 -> 26.1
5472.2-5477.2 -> 23.7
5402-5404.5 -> 22.5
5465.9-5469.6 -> 25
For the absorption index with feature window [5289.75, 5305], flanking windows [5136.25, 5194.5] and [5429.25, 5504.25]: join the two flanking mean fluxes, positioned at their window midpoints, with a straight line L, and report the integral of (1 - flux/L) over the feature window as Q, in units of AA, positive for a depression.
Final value -3.1 AA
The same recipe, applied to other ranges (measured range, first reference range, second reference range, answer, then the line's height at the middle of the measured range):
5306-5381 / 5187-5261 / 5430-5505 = -3.5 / 22.9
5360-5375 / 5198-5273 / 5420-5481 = -0.4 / 23.3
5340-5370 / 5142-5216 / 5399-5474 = -3.9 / 21.8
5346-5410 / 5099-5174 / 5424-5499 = -4.0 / 22.6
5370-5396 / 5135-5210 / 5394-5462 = -1.2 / 22.8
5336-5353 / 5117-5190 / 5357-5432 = -1.2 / 22.4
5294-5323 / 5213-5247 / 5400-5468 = -0.6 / 23.5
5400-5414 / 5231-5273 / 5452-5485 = 0.4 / 23.6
